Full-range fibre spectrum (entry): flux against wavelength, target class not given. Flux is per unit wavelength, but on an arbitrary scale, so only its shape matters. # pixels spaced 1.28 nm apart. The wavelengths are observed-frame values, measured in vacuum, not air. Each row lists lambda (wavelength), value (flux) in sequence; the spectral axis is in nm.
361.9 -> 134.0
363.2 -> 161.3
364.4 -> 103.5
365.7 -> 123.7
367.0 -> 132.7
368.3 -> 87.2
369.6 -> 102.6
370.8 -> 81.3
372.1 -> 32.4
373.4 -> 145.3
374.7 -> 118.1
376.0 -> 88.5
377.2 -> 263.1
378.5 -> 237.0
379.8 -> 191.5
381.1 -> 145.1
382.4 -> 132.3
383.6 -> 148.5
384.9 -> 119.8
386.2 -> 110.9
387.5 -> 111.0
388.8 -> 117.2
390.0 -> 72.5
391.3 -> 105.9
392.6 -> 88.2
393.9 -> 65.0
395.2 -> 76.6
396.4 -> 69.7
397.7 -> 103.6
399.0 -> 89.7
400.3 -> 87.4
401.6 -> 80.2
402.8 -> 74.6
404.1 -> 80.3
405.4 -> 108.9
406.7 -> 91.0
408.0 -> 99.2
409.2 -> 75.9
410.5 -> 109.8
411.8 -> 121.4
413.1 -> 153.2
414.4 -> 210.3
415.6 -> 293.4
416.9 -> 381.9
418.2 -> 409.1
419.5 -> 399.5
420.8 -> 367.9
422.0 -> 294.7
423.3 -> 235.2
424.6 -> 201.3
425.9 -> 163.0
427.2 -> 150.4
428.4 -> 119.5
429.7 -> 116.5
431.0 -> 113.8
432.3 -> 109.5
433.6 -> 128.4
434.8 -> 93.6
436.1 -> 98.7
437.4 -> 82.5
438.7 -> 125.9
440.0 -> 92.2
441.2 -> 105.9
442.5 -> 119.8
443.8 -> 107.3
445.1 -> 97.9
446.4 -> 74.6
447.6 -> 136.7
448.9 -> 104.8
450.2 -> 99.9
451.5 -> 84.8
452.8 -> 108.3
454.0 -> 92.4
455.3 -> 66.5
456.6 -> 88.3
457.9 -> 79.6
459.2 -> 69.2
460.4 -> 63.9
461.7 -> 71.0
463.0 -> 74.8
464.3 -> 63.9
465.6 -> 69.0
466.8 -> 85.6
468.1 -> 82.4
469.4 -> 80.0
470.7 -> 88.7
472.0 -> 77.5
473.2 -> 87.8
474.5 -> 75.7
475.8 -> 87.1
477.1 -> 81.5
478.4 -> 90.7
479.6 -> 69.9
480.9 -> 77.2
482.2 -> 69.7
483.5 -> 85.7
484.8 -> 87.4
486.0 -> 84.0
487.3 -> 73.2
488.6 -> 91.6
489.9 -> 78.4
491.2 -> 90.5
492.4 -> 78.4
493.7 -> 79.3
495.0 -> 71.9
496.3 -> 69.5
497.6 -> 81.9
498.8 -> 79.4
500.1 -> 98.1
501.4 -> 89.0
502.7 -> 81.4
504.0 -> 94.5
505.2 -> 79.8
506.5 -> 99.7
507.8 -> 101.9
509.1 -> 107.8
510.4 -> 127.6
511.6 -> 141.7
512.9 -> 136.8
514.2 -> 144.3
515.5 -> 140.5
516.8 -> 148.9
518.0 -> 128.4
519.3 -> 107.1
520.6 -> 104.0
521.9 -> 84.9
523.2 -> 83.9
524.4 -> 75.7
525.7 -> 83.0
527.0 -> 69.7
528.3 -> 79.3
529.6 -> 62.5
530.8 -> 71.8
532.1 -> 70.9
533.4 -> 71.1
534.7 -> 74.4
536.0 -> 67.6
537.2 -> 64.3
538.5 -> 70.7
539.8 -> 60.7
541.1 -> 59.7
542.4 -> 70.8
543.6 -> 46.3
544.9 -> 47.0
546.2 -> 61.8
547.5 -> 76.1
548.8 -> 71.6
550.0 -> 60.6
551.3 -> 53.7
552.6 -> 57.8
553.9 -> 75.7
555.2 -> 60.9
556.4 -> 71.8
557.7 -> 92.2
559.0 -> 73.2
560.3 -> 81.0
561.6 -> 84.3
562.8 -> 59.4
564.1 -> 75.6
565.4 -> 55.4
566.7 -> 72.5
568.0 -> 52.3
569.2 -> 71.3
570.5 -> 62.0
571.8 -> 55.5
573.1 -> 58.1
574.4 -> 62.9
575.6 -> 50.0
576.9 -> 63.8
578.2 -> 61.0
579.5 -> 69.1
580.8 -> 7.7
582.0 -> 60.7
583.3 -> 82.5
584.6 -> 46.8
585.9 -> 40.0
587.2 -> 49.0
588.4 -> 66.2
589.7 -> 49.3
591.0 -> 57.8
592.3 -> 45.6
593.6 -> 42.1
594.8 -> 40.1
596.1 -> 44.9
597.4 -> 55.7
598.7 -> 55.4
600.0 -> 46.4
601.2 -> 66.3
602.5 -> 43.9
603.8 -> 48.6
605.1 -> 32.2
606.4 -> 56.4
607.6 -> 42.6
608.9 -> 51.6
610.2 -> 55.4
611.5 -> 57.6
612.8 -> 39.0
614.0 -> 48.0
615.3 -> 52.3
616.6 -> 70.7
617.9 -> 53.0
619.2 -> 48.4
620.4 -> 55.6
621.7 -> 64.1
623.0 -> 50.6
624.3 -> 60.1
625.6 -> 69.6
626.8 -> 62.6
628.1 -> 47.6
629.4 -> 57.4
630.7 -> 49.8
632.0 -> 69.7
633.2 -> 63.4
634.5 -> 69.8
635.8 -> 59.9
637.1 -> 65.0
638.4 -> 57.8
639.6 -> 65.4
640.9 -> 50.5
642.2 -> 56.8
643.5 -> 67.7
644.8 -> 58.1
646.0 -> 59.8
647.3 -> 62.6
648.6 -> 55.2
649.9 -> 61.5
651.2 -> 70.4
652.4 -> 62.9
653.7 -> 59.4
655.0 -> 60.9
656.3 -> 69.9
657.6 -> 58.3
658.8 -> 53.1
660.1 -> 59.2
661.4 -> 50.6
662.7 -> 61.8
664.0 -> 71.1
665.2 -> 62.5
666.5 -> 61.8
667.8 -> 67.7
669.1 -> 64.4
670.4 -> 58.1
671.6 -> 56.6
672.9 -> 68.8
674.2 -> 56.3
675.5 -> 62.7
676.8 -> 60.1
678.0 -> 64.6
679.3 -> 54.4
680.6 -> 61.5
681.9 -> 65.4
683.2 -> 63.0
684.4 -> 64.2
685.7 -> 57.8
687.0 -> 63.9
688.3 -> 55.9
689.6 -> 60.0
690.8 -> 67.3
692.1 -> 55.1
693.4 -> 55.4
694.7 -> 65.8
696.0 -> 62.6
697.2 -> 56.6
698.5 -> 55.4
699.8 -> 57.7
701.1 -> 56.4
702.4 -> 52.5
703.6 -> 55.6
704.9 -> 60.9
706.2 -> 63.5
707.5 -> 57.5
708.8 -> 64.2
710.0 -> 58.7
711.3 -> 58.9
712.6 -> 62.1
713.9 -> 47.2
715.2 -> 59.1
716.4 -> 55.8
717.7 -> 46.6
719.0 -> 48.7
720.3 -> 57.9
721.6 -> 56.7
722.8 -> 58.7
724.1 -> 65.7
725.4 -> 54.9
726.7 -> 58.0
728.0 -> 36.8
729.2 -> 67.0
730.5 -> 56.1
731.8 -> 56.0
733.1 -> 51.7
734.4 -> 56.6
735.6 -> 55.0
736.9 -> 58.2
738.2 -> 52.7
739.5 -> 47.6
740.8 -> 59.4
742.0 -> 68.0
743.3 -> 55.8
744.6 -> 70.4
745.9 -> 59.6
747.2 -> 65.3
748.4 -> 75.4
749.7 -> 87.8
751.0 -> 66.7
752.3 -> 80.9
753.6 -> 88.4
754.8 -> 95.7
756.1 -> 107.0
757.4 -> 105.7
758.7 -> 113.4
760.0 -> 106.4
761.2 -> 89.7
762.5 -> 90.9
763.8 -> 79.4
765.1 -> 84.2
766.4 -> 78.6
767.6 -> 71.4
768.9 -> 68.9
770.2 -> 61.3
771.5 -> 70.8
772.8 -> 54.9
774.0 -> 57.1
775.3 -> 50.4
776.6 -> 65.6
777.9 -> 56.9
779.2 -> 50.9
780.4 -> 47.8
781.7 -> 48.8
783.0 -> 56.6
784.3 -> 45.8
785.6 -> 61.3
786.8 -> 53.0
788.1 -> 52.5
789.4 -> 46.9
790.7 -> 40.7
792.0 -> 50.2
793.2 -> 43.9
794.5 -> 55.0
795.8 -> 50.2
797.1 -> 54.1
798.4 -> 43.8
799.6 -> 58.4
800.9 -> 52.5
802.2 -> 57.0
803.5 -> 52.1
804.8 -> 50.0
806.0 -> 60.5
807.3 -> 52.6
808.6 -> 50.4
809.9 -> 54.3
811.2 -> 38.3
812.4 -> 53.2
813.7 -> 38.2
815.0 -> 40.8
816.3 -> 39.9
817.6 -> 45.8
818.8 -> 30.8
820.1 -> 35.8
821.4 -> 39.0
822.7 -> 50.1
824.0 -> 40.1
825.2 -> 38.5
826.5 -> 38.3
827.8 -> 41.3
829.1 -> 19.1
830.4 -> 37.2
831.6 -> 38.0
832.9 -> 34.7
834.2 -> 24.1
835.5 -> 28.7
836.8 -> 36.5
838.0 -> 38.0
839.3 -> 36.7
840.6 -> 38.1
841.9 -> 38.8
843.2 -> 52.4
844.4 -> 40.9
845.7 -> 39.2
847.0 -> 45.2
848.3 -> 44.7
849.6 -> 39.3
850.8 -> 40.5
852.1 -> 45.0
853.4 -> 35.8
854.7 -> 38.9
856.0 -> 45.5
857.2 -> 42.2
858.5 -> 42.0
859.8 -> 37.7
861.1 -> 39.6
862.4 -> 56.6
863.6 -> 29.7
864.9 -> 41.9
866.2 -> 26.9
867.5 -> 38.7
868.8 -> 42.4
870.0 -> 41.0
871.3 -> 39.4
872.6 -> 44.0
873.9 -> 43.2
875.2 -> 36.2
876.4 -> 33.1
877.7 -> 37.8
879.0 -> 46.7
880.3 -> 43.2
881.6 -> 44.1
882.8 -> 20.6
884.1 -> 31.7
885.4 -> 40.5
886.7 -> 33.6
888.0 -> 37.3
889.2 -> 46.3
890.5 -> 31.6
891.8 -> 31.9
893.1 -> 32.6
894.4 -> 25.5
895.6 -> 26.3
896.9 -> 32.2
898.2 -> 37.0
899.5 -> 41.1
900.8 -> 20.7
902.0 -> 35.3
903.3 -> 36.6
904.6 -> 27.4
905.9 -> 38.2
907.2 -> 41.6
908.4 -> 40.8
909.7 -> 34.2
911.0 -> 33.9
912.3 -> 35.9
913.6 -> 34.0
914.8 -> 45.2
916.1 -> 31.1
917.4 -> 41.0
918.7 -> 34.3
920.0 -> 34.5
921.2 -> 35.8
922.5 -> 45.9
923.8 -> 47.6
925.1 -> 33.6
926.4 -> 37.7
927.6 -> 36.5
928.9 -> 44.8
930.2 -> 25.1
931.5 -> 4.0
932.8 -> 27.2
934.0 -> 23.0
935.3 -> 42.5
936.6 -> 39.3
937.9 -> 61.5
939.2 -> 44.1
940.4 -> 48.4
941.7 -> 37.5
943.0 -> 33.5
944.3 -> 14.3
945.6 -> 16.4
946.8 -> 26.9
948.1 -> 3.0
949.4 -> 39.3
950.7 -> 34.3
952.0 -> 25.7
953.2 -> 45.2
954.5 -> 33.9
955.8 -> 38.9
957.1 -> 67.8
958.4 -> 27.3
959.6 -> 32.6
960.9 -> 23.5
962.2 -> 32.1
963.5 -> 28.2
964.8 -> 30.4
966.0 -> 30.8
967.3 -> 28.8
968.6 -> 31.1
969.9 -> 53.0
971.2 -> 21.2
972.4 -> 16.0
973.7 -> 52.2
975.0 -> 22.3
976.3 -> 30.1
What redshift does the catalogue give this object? 1.71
